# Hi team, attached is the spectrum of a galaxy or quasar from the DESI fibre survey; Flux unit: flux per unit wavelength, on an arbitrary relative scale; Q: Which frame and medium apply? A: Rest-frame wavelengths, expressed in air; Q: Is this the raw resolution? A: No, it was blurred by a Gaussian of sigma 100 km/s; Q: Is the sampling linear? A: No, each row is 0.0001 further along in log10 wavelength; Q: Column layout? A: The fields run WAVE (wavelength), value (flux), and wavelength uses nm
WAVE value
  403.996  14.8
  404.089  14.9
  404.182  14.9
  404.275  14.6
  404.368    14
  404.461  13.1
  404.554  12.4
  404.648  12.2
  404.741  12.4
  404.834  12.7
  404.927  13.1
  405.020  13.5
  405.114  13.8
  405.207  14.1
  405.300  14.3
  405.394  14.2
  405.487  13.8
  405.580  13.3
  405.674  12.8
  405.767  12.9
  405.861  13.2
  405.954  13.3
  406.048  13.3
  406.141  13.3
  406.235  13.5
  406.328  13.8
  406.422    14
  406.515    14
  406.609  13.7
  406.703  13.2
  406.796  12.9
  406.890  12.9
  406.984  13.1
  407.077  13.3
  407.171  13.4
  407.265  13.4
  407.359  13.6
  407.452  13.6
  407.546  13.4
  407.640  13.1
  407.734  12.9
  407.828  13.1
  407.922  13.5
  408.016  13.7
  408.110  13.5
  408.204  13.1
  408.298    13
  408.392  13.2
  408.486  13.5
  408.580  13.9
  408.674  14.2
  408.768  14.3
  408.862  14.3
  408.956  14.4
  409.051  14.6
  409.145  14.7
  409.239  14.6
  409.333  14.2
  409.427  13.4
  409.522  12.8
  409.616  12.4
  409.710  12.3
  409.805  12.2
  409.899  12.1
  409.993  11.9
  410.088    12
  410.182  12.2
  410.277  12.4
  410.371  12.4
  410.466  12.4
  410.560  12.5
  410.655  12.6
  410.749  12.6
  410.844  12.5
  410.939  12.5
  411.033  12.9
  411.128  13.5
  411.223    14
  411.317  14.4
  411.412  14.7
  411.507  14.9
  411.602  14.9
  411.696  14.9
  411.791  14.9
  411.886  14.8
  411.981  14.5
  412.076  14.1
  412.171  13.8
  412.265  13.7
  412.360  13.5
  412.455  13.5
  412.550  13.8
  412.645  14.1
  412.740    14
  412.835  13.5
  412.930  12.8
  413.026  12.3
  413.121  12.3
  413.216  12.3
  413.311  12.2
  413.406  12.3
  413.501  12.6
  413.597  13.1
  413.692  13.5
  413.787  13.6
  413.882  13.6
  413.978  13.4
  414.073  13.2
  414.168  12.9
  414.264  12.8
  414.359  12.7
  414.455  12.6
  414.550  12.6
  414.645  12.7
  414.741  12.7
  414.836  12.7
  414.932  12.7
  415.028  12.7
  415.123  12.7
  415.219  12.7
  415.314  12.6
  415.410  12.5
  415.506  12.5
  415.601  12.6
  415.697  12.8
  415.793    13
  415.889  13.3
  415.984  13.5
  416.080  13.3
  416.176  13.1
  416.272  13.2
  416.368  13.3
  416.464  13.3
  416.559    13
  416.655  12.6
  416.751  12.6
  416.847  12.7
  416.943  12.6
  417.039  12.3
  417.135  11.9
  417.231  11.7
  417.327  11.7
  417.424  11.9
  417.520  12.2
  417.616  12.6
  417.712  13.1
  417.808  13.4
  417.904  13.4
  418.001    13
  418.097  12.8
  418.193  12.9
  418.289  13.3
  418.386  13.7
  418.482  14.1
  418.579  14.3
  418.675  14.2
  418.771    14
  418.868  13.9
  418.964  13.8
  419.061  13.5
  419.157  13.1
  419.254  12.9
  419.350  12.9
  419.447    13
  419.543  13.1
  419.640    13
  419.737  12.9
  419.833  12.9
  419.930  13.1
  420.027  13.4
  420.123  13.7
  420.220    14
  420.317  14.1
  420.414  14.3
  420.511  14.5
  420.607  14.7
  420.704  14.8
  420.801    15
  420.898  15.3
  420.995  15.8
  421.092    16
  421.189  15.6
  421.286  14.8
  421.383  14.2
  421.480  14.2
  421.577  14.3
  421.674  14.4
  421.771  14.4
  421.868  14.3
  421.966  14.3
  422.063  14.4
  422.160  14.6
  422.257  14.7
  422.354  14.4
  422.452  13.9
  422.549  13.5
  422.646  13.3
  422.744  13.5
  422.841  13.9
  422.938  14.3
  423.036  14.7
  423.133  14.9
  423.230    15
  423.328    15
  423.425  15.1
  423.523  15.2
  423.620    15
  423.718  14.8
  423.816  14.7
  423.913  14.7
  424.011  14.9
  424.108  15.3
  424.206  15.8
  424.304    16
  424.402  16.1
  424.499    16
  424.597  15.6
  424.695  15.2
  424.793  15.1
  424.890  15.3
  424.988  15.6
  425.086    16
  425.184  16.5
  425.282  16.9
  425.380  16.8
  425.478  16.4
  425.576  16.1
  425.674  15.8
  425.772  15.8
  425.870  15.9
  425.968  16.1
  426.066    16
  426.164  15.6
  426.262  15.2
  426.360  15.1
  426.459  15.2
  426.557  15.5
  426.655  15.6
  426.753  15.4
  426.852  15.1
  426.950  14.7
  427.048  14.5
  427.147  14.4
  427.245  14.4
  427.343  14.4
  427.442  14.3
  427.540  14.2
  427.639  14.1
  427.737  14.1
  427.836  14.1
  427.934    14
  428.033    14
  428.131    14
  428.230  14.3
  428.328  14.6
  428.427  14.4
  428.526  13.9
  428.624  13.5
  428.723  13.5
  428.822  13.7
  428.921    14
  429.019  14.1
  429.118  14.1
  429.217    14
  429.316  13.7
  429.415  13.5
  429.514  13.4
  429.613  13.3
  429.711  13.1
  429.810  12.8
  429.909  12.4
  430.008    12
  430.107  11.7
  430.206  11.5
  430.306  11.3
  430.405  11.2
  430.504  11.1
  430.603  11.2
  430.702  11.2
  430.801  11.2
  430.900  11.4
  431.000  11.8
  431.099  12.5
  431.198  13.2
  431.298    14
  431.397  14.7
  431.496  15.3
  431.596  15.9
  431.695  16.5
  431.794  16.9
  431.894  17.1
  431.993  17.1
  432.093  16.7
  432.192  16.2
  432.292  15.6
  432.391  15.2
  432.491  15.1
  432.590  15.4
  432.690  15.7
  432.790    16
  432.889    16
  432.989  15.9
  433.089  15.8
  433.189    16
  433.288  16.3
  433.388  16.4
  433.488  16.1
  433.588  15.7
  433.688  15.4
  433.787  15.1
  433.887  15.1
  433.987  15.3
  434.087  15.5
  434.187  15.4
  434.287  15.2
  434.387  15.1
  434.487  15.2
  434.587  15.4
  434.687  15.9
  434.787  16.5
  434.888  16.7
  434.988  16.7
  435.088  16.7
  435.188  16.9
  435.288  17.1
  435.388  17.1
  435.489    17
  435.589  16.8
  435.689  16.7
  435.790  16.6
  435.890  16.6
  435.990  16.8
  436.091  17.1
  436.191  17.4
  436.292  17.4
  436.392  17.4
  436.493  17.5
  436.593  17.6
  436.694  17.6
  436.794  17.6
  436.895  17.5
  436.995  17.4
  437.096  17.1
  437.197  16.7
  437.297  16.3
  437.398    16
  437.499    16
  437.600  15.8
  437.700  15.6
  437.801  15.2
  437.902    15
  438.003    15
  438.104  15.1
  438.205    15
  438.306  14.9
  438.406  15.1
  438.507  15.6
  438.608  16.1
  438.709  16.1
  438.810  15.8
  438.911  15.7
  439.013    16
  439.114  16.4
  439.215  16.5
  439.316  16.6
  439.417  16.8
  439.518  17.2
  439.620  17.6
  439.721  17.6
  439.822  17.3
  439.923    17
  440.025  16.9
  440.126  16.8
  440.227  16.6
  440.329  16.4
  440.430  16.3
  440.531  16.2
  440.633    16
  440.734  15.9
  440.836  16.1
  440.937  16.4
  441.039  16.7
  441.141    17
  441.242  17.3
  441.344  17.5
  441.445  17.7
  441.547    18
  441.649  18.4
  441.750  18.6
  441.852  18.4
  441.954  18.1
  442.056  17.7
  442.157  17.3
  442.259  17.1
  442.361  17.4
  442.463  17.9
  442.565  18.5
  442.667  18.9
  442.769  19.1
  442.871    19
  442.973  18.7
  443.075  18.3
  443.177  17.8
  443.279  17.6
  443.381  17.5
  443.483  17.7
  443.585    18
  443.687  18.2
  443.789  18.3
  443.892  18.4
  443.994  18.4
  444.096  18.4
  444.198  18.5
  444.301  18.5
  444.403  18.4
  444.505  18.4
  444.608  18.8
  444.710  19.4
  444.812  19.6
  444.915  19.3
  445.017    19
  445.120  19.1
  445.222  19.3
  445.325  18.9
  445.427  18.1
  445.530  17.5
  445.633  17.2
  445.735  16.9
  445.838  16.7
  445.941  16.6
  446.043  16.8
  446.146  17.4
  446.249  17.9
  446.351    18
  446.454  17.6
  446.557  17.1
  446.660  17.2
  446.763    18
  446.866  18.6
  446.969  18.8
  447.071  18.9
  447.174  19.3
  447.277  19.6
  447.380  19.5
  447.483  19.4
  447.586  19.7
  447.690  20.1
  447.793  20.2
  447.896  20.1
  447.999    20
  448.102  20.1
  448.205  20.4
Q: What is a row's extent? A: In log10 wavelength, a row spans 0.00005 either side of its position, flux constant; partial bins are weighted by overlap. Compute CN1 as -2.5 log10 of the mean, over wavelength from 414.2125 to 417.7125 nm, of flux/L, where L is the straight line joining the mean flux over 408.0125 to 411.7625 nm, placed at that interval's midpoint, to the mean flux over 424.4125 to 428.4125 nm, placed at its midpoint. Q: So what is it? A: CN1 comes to 0.11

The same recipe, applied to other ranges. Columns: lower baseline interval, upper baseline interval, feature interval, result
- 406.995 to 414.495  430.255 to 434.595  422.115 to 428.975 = -0.04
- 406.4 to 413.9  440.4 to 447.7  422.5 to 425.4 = 0.01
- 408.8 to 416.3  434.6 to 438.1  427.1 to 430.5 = 0.15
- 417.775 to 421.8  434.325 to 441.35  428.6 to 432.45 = 0.14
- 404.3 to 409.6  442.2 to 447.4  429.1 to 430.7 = 0.30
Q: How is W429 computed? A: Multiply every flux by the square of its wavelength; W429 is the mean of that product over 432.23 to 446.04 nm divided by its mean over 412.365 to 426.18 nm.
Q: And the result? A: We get 1.34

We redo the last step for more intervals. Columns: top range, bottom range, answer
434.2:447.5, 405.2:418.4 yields 1.50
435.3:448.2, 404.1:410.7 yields 1.55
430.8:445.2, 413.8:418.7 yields 1.43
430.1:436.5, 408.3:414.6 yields 1.27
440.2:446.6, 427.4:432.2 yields 1.39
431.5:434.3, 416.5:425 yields 1.20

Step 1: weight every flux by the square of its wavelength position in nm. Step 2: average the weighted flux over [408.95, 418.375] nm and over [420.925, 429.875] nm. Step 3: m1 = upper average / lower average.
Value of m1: 1.2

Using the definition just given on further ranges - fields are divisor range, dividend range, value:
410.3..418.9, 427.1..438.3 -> 1.25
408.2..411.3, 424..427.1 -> 1.28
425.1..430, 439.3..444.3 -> 1.29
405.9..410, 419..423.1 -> 1.12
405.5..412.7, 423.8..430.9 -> 1.16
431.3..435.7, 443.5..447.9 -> 1.22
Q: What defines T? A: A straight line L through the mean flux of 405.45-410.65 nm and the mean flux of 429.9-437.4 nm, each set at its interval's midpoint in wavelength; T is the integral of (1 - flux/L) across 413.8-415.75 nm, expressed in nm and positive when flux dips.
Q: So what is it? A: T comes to 0.15 nm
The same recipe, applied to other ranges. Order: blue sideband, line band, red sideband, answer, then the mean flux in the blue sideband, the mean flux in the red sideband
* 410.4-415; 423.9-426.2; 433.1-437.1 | -0.12 nm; 13.3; 16.5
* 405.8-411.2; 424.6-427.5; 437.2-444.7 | -0.03 nm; 13.2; 17.1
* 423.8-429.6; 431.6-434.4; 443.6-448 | 0.04 nm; 14.9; 18.5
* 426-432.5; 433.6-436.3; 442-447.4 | -0.11 nm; 14.1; 18.2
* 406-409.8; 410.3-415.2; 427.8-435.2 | 0.16 nm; 13.5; 14.5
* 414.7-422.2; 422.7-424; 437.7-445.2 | -0.04 nm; 13.4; 17.3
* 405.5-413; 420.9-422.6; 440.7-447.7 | 0.06 nm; 13.4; 18.1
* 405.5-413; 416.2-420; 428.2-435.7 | 0.25 nm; 13.4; 14.7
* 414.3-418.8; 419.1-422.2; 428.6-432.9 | -0.23 nm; 12.9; 13.8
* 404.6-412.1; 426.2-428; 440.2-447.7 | 0.13 nm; 13.4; 18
